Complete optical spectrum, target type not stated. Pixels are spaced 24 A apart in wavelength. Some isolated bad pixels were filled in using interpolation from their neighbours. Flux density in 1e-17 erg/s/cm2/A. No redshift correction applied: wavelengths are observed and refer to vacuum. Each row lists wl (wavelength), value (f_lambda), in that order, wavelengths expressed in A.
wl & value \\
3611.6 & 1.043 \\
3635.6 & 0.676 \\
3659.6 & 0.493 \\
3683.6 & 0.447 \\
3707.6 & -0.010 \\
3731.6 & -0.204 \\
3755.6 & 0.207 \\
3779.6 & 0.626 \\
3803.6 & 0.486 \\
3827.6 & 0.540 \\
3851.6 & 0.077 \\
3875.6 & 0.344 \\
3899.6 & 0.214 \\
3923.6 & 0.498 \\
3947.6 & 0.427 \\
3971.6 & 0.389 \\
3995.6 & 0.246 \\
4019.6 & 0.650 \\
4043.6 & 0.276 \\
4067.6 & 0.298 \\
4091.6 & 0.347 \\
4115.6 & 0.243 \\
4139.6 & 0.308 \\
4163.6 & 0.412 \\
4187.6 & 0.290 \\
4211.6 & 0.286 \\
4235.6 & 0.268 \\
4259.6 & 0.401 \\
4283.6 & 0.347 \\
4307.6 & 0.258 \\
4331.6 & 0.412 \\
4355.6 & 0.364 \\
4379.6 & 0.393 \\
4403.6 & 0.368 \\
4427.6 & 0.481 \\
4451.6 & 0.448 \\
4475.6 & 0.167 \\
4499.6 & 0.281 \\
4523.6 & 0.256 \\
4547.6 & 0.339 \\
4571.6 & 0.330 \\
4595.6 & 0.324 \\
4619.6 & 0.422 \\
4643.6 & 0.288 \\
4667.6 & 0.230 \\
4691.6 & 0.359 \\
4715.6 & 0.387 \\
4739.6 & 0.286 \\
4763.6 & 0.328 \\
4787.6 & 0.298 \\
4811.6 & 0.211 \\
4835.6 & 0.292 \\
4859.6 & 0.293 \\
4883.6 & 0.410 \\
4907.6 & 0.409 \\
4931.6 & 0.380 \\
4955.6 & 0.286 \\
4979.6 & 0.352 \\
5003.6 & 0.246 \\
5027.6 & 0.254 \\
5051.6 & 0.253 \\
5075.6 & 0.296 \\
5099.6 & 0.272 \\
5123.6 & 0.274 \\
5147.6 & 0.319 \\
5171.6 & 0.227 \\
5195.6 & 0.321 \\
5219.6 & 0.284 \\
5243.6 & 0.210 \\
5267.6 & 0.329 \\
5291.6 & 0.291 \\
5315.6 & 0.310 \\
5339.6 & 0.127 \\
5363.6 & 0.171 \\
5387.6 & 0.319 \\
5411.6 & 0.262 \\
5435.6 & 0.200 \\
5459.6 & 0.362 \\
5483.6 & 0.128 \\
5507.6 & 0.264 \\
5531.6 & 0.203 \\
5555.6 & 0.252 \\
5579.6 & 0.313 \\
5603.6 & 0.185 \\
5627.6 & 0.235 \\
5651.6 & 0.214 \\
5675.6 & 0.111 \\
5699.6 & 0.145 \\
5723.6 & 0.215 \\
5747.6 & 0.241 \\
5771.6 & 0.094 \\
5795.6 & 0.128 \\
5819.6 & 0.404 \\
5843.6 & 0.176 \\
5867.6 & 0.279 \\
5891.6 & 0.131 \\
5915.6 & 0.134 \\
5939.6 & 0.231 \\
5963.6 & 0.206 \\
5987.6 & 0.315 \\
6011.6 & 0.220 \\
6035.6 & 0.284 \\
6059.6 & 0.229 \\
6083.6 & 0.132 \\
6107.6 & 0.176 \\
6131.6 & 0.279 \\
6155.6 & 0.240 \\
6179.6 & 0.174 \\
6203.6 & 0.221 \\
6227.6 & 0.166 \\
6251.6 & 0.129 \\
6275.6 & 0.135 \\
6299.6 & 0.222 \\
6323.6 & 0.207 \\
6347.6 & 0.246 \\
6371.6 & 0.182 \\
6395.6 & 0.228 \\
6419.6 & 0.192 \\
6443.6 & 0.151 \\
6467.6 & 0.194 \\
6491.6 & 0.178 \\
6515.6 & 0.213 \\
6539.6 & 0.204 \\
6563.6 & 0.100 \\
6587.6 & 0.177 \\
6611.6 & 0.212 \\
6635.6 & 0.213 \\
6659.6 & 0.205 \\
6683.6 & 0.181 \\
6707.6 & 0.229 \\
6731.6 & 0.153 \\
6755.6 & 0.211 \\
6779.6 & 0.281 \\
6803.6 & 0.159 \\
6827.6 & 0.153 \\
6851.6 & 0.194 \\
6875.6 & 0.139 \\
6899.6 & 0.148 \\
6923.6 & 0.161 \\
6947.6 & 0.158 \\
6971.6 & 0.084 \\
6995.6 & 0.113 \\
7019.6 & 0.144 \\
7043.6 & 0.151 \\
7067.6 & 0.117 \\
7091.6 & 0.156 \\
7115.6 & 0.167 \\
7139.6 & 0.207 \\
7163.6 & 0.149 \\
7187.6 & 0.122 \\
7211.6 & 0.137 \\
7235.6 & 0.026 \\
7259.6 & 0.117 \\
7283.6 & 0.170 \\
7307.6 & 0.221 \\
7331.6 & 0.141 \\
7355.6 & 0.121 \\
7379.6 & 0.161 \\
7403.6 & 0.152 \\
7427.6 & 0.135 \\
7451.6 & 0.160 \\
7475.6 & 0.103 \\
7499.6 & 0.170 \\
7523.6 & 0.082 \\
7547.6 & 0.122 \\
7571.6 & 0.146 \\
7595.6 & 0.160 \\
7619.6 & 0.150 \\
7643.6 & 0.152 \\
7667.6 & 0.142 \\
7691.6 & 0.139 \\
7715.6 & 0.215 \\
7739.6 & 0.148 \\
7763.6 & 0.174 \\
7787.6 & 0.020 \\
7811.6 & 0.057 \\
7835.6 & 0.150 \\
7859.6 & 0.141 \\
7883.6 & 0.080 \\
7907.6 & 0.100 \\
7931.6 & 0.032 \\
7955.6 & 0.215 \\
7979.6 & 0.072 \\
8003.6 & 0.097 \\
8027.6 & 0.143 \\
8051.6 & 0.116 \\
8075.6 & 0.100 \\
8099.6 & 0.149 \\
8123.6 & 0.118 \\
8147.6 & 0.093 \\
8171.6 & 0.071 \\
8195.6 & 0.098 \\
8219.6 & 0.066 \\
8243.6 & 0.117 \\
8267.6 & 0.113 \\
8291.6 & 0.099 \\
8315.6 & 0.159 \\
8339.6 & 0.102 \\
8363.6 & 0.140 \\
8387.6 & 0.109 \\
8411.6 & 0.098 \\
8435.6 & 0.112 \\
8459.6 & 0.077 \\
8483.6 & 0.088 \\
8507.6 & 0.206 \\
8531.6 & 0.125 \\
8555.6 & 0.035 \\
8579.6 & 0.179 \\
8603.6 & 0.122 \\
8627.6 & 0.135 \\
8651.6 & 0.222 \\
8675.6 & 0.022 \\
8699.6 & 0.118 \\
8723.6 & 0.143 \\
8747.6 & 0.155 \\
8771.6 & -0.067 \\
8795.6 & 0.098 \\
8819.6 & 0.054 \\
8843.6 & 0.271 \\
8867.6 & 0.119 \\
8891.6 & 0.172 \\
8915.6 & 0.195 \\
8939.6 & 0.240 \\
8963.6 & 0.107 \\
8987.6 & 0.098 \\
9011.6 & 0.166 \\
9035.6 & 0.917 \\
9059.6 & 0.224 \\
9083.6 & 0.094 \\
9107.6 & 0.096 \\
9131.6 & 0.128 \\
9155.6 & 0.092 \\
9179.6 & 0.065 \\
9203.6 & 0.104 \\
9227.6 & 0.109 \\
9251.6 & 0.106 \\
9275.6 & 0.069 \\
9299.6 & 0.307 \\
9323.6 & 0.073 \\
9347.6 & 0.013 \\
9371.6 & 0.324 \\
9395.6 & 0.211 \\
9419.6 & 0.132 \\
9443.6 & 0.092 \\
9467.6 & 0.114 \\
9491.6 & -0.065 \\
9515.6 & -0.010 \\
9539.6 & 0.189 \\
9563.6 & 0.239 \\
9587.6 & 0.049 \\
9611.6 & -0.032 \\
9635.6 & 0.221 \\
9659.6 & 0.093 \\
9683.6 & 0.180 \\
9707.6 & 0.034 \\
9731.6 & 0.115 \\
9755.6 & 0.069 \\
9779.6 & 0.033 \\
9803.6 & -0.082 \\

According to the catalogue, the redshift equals 1.43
